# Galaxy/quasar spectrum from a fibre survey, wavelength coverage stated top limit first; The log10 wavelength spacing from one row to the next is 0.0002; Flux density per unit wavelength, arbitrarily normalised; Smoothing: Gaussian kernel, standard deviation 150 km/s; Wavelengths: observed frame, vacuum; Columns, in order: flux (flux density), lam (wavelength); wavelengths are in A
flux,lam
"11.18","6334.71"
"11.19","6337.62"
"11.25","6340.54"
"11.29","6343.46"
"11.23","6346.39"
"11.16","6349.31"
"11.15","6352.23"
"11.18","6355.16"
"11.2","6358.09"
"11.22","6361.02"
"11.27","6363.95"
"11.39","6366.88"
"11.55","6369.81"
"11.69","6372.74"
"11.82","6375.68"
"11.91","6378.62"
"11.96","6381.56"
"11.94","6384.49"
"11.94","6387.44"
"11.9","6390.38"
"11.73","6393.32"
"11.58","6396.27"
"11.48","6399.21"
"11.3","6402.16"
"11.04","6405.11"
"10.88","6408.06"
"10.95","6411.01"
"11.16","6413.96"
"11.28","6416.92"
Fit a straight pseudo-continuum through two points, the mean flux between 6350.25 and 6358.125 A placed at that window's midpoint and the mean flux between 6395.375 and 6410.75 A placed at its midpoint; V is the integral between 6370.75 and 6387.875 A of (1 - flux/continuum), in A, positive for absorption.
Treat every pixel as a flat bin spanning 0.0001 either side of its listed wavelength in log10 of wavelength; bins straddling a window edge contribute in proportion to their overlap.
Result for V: -1.0 A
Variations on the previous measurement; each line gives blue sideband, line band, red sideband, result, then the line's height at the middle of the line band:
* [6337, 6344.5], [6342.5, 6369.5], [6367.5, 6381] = 0.52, 11.5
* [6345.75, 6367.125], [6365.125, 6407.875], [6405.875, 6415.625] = -2.06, 11.1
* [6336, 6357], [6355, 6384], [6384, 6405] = -0.34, 11.4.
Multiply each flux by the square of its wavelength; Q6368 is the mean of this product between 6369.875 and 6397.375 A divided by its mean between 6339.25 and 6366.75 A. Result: 1.1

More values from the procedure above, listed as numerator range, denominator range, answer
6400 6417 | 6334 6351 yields 1.01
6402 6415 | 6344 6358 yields 1.01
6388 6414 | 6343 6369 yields 1.03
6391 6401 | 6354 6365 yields 1.05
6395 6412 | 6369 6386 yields 0.96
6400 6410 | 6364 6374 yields 0.97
